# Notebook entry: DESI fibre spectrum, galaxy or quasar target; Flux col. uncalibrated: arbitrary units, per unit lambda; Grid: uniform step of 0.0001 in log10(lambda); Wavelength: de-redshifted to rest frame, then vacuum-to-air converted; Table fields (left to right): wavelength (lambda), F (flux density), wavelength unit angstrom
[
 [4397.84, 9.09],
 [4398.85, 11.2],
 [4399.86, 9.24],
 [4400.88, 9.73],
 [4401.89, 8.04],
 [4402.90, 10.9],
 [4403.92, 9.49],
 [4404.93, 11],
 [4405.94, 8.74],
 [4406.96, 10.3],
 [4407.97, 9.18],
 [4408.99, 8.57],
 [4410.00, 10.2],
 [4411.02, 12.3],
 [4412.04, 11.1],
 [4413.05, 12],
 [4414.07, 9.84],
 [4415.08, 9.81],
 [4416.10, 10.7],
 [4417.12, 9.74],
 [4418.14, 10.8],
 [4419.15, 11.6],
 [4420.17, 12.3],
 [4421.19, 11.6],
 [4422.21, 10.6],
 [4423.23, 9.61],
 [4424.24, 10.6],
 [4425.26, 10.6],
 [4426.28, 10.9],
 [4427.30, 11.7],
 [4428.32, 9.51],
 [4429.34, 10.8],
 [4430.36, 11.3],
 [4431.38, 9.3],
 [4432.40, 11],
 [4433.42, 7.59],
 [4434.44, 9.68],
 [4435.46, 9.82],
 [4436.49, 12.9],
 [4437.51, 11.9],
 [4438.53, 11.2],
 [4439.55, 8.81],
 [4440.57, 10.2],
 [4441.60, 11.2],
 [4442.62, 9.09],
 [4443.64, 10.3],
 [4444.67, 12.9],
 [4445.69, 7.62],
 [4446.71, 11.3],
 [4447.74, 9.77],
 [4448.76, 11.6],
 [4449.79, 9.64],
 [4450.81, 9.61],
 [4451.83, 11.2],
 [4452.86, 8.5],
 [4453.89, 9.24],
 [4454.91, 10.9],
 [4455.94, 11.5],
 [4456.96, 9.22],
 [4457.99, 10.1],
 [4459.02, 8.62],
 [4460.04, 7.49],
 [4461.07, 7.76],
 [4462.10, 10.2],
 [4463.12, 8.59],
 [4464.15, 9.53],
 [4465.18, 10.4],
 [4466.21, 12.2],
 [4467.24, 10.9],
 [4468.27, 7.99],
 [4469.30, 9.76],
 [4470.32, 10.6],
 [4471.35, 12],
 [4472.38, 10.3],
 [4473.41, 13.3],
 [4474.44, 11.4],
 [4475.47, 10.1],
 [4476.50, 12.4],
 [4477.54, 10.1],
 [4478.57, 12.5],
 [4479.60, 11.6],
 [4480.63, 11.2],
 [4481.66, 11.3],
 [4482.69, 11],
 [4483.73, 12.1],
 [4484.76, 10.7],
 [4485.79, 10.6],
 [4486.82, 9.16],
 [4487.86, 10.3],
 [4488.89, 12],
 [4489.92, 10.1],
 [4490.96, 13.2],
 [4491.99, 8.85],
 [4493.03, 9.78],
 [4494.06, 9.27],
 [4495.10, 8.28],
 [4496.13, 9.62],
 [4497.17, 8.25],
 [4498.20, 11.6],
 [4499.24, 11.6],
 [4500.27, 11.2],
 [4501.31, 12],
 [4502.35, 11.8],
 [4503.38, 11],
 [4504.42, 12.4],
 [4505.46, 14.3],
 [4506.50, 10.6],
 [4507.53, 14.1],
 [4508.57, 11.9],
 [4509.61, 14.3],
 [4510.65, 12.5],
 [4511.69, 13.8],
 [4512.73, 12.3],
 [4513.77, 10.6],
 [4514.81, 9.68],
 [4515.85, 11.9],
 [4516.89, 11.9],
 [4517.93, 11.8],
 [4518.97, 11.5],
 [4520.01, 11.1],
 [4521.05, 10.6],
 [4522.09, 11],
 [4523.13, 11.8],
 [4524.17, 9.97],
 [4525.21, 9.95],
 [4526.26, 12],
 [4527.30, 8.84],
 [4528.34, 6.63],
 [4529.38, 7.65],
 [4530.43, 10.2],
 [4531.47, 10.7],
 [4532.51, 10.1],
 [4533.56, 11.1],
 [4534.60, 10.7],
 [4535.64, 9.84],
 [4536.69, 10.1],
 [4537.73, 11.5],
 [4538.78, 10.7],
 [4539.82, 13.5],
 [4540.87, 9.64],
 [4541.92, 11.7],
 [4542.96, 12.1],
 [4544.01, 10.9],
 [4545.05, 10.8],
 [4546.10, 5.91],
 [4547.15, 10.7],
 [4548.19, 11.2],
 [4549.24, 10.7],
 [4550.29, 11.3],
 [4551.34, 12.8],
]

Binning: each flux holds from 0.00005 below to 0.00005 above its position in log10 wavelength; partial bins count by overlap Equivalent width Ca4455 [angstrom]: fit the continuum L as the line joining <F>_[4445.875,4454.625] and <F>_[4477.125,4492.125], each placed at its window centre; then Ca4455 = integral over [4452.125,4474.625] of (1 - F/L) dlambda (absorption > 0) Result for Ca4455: 0.90 angstrom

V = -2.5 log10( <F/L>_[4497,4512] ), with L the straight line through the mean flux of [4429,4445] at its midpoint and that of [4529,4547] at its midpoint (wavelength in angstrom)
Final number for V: -0.164 mag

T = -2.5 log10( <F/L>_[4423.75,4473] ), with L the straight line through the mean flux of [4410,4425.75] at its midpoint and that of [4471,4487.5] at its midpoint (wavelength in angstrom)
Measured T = 0.09 mag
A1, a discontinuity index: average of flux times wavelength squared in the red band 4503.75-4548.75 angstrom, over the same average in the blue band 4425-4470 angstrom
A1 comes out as 1.13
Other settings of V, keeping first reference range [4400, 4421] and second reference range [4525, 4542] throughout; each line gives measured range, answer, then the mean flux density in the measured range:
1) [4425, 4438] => -0.02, 10.5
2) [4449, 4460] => 0.05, 9.8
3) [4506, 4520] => -0.17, 12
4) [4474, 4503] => -0.05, 10.8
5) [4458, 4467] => 0.09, 9.44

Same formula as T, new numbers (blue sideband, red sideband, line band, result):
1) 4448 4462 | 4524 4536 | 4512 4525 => -0.15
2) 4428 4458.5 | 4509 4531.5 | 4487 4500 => 0.05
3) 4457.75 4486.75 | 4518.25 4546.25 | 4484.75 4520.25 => -0.08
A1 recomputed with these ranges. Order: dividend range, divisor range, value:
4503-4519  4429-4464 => 1.25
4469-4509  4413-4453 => 1.09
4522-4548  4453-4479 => 1.04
